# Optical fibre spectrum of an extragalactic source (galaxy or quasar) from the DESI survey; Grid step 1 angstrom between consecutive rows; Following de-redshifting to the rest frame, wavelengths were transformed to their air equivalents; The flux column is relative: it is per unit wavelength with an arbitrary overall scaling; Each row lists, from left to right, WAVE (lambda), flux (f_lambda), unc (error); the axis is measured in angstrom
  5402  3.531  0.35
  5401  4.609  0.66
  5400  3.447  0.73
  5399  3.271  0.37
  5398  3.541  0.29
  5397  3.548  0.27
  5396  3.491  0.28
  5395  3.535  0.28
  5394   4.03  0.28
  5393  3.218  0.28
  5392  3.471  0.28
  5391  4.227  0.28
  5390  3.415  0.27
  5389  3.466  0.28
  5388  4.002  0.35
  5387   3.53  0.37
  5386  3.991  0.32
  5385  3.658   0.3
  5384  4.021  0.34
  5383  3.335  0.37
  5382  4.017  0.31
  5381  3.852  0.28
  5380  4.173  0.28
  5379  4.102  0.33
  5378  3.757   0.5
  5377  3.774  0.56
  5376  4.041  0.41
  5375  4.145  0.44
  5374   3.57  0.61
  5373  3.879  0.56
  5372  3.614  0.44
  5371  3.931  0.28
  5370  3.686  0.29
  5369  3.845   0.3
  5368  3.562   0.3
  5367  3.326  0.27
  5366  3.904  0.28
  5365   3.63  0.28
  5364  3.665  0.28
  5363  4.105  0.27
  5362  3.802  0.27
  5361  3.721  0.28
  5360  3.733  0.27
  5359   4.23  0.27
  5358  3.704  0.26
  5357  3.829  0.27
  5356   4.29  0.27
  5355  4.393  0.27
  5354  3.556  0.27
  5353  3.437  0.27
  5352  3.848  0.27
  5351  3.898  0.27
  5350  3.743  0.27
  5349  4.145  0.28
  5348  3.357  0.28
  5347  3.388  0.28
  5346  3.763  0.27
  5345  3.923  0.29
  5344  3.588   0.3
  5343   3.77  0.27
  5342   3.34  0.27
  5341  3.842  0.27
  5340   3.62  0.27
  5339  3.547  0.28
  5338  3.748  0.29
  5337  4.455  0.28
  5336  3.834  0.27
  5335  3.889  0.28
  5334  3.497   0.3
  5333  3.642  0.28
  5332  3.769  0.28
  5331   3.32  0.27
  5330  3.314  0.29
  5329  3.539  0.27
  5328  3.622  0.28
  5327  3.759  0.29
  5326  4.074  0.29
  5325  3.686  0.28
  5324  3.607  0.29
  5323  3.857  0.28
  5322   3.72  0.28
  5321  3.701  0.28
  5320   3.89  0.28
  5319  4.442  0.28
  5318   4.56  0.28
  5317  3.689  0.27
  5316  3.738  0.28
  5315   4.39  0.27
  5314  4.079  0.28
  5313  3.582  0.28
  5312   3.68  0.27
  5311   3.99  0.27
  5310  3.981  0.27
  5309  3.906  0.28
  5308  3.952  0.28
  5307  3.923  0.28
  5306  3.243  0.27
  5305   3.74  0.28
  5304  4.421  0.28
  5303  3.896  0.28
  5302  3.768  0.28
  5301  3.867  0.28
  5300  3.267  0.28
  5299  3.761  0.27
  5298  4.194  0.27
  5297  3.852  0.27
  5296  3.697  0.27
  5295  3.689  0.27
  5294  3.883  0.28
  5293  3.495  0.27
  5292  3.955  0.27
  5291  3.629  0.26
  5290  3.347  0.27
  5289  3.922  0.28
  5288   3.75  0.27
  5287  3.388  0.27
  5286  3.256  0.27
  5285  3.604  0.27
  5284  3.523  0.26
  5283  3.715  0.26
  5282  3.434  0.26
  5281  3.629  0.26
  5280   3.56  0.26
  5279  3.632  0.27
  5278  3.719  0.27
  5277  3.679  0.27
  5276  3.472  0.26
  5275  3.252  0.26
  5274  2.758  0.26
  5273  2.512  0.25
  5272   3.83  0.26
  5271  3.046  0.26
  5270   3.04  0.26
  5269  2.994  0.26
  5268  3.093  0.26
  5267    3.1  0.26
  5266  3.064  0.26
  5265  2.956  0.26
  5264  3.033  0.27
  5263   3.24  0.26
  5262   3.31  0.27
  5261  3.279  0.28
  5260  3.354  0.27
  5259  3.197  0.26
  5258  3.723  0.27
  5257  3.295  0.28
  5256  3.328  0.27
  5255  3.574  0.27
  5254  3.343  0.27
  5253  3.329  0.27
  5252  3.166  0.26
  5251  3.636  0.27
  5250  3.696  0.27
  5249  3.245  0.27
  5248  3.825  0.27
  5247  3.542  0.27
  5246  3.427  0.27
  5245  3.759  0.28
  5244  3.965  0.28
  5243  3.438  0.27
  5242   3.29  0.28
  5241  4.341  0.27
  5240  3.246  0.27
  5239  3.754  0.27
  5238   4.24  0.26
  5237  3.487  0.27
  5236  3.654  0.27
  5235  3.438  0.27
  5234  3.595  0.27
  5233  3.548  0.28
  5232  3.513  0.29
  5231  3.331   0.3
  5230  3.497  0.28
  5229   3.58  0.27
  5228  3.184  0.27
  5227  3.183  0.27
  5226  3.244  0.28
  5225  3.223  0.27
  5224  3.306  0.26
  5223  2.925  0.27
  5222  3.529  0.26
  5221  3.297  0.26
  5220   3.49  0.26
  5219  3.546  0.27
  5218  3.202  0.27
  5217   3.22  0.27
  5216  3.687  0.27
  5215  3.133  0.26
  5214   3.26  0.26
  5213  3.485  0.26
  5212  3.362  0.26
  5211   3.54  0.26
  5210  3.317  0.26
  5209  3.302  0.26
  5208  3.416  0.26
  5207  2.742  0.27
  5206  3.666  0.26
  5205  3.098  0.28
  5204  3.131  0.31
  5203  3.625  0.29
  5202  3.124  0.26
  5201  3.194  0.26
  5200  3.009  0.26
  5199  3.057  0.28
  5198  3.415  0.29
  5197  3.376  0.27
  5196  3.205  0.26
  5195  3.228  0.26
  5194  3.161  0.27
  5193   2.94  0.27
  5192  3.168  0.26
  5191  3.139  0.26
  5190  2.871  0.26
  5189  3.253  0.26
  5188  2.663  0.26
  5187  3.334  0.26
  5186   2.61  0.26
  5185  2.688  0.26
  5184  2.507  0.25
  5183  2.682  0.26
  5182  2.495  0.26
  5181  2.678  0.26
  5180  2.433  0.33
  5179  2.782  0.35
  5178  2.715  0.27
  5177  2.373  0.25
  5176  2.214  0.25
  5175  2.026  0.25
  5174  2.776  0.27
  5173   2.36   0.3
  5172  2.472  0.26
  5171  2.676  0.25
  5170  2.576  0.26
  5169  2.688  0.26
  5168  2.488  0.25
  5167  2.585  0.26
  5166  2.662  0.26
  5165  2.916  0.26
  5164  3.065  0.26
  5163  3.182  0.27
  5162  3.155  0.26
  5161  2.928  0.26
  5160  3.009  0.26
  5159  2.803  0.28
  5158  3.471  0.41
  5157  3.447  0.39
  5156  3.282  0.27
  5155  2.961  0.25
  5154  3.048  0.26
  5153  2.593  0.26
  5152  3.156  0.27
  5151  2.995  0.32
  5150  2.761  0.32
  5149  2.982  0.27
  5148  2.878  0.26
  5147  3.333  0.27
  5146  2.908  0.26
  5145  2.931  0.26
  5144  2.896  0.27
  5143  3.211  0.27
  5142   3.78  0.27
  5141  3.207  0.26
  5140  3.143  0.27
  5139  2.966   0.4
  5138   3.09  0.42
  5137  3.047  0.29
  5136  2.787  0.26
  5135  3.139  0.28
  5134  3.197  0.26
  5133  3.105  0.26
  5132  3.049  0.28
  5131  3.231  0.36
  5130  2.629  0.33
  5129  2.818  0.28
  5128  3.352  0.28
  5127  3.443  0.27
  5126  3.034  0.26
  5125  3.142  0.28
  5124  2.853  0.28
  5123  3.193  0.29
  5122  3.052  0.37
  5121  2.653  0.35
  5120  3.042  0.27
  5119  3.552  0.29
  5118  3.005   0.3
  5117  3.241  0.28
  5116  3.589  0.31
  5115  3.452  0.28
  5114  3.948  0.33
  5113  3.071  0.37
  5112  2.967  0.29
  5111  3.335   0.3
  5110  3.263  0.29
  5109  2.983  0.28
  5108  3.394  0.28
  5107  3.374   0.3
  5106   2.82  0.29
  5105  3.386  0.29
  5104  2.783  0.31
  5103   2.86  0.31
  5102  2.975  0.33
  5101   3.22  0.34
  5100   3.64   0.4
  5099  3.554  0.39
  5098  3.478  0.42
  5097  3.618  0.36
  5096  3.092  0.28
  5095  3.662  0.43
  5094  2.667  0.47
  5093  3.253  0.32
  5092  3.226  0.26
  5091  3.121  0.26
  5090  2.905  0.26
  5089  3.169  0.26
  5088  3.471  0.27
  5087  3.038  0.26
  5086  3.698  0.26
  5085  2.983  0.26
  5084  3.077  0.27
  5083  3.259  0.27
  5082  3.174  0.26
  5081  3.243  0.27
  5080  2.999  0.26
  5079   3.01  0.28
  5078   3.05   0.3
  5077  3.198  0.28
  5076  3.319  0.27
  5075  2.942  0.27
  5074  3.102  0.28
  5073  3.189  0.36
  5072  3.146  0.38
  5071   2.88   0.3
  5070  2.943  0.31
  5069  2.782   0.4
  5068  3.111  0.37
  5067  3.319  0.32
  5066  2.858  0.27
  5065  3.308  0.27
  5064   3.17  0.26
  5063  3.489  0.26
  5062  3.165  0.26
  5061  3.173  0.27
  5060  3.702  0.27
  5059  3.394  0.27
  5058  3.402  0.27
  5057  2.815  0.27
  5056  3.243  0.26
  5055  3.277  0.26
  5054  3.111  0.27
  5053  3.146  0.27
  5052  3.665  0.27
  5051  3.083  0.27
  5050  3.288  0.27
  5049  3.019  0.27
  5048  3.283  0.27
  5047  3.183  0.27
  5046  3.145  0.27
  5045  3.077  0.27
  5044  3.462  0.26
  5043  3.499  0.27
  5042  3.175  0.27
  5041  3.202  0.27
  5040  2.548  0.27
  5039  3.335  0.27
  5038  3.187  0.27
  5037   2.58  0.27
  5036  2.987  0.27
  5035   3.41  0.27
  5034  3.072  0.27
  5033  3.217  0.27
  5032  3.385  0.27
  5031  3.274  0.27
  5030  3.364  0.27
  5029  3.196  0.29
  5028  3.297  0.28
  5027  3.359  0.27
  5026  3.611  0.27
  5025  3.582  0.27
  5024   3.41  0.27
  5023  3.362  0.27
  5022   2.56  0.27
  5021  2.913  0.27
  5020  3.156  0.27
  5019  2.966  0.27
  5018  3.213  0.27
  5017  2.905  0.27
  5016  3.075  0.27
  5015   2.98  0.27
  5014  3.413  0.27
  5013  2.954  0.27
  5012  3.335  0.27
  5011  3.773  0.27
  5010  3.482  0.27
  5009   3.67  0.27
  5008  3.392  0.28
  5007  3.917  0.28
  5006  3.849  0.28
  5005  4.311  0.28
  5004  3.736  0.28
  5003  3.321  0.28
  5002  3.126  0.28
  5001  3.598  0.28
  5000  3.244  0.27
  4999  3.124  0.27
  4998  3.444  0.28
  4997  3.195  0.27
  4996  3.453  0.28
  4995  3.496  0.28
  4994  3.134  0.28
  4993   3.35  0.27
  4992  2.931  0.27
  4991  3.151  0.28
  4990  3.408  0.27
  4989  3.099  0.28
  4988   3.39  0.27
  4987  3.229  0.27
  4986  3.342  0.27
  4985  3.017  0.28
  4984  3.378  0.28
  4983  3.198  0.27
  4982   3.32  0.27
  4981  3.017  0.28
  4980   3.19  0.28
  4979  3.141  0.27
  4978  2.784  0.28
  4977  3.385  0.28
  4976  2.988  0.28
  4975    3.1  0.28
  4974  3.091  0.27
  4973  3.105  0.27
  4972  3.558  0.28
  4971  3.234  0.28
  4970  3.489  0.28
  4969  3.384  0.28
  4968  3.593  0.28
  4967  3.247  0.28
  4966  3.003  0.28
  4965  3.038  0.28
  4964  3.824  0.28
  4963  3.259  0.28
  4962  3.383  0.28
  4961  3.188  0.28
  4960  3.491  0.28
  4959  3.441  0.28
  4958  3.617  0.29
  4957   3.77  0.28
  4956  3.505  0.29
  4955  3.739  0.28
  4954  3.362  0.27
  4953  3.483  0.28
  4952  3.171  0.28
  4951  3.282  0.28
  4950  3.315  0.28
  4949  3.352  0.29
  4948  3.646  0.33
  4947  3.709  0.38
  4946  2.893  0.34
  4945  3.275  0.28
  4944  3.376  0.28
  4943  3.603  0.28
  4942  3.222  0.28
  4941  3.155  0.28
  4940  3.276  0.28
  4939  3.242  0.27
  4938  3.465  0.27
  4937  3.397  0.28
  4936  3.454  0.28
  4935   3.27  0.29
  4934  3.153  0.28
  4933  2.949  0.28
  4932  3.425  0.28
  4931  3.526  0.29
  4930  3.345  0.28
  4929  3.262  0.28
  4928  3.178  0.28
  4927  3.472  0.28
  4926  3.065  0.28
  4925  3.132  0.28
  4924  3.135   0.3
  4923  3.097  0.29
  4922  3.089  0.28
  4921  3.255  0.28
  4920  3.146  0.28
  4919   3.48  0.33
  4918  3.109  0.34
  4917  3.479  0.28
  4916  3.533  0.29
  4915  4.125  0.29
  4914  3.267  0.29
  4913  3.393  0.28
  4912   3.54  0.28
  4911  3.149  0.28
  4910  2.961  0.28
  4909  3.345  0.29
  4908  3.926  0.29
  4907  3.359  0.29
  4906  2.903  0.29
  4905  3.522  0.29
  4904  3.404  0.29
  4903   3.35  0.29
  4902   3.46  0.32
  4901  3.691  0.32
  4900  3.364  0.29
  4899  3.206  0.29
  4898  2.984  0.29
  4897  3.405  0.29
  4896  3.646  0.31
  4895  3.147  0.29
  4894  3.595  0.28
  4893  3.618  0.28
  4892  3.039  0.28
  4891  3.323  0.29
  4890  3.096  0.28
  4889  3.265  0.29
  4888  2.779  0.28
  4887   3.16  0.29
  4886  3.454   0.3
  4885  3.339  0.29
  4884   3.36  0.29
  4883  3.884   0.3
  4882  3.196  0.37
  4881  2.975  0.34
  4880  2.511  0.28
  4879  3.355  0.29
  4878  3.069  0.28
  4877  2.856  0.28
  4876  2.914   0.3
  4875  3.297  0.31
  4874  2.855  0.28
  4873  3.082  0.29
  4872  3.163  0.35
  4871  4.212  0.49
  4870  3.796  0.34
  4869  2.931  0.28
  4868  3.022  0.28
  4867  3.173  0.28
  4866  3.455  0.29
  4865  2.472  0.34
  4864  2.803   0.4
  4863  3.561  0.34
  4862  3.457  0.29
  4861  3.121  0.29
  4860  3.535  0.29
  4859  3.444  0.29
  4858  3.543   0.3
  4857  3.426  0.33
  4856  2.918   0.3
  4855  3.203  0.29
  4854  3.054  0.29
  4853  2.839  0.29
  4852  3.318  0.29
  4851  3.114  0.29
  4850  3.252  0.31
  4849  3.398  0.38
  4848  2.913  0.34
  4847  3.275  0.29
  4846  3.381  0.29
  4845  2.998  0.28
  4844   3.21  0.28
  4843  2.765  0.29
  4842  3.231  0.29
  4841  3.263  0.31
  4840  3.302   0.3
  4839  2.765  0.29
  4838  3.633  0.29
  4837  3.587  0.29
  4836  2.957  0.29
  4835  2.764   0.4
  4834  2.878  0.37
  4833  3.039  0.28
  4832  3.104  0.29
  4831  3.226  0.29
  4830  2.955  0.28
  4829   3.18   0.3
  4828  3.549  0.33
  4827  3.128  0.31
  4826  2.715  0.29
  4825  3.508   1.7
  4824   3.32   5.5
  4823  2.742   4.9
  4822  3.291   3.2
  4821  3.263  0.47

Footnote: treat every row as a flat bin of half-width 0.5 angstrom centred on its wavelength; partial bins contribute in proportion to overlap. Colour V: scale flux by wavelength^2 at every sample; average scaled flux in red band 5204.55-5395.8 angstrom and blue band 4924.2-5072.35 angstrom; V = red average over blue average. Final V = 1.24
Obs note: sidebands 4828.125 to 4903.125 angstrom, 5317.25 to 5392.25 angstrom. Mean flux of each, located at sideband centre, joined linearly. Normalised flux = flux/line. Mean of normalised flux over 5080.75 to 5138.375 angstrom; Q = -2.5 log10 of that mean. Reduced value 0.10 mag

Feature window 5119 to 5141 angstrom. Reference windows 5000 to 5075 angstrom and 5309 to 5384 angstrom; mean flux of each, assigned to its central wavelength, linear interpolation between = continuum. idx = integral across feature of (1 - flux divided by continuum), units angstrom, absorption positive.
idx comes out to 2.3 angstrom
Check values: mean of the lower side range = 3.25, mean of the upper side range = 3.81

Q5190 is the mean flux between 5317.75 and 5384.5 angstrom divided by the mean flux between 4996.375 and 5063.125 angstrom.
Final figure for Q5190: 1.2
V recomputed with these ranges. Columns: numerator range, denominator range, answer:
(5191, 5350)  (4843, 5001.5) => 1.23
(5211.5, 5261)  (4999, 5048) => 1.14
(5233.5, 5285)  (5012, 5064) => 1.17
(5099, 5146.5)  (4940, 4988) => 1.01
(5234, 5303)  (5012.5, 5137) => 1.19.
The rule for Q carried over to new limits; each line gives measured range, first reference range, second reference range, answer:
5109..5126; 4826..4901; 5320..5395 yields 0.10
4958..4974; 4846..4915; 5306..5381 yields 0.00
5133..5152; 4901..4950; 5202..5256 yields 0.11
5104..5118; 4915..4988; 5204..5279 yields 0.03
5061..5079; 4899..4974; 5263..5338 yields 0.11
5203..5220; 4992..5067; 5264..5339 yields 0.06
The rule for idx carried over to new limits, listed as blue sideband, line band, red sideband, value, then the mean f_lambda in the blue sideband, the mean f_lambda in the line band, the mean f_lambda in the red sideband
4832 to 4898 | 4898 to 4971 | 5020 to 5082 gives -3.6 angstrom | 3.2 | 3.35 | 3.18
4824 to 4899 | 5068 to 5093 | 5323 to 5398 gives 2.3 angstrom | 3.2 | 3.12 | 3.75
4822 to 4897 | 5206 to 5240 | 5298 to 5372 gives 2.3 angstrom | 3.2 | 3.4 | 3.79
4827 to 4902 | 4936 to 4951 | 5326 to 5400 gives -0.3 angstrom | 3.21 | 3.35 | 3.74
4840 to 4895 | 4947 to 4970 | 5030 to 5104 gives -1.6 angstrom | 3.21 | 3.42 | 3.19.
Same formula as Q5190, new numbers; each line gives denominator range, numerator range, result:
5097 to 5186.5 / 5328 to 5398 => 1.25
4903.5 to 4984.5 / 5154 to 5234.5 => 0.92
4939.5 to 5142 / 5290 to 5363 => 1.17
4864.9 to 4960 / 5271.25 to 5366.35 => 1.13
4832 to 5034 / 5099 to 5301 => 0.98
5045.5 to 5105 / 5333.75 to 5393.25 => 1.19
